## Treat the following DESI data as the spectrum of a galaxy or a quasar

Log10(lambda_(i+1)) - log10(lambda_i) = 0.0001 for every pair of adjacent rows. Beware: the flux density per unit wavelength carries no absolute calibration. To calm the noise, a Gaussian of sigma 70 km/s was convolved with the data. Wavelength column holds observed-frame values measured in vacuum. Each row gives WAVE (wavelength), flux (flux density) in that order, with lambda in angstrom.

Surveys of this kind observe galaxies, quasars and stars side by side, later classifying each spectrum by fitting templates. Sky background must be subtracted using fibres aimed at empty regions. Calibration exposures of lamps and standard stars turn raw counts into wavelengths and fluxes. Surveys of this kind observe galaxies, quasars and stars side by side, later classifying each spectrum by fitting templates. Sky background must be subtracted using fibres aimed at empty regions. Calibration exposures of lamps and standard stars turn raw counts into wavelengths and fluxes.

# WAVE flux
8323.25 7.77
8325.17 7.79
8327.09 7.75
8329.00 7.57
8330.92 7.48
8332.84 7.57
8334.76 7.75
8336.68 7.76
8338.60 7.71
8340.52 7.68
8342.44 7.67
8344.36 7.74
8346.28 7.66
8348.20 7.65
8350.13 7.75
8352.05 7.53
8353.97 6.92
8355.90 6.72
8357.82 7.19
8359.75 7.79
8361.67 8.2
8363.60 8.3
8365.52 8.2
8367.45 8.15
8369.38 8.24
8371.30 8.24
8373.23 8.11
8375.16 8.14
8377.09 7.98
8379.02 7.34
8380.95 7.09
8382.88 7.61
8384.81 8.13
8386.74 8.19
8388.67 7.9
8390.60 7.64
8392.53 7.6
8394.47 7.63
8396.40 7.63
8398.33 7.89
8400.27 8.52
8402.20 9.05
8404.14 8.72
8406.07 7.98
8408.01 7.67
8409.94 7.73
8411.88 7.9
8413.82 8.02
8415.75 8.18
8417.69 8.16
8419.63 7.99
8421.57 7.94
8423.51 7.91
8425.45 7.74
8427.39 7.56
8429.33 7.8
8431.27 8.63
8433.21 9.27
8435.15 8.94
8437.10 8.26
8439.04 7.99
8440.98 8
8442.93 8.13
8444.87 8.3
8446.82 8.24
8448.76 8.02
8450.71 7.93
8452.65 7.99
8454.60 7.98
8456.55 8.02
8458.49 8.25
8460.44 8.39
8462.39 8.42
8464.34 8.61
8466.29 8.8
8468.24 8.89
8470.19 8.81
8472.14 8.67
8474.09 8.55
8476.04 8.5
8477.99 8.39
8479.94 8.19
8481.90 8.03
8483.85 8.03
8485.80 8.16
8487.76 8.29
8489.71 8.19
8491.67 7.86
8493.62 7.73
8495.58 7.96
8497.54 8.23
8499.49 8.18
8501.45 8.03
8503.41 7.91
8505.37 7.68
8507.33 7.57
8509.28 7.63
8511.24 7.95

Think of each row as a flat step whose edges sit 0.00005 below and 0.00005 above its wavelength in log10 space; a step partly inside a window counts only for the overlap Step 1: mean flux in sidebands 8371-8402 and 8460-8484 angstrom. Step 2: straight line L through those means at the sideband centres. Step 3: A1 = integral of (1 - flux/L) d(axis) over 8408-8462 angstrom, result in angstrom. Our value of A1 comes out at 0.7 angstrom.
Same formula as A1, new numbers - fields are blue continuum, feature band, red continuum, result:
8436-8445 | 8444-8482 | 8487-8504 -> -1.2 angstrom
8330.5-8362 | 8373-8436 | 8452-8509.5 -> -1.4 angstrom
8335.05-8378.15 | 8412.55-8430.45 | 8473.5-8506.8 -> 0.0 angstrom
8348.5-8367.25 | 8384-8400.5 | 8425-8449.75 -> 0.0 angstrom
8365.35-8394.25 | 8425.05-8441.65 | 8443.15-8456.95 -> -0.5 angstrom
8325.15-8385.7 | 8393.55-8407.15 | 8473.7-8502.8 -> -0.6 angstrom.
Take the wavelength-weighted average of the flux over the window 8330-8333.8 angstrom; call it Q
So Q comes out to 7.52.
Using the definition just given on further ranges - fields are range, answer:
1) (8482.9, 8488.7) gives 8.16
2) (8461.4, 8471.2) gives 8.7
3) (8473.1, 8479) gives 8.49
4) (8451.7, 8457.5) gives 7.99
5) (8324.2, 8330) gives 7.7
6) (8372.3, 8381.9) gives 7.73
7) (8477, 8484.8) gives 8.16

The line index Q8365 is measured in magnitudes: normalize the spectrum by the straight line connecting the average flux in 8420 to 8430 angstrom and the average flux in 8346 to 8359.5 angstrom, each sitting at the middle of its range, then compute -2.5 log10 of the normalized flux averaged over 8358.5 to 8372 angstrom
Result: -0.10 mag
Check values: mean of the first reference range 7.35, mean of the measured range 8.14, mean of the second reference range 7.8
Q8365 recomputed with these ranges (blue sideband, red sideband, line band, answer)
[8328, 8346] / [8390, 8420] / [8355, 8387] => 0.00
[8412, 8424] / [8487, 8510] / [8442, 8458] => -0.01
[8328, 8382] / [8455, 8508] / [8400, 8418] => -0.03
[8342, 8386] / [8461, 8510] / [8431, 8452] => -0.04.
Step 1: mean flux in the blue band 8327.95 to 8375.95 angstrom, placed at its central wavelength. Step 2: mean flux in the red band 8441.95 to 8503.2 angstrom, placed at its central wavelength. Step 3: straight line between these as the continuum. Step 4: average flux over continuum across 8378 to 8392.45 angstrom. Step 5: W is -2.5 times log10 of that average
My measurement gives 0.03 mag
